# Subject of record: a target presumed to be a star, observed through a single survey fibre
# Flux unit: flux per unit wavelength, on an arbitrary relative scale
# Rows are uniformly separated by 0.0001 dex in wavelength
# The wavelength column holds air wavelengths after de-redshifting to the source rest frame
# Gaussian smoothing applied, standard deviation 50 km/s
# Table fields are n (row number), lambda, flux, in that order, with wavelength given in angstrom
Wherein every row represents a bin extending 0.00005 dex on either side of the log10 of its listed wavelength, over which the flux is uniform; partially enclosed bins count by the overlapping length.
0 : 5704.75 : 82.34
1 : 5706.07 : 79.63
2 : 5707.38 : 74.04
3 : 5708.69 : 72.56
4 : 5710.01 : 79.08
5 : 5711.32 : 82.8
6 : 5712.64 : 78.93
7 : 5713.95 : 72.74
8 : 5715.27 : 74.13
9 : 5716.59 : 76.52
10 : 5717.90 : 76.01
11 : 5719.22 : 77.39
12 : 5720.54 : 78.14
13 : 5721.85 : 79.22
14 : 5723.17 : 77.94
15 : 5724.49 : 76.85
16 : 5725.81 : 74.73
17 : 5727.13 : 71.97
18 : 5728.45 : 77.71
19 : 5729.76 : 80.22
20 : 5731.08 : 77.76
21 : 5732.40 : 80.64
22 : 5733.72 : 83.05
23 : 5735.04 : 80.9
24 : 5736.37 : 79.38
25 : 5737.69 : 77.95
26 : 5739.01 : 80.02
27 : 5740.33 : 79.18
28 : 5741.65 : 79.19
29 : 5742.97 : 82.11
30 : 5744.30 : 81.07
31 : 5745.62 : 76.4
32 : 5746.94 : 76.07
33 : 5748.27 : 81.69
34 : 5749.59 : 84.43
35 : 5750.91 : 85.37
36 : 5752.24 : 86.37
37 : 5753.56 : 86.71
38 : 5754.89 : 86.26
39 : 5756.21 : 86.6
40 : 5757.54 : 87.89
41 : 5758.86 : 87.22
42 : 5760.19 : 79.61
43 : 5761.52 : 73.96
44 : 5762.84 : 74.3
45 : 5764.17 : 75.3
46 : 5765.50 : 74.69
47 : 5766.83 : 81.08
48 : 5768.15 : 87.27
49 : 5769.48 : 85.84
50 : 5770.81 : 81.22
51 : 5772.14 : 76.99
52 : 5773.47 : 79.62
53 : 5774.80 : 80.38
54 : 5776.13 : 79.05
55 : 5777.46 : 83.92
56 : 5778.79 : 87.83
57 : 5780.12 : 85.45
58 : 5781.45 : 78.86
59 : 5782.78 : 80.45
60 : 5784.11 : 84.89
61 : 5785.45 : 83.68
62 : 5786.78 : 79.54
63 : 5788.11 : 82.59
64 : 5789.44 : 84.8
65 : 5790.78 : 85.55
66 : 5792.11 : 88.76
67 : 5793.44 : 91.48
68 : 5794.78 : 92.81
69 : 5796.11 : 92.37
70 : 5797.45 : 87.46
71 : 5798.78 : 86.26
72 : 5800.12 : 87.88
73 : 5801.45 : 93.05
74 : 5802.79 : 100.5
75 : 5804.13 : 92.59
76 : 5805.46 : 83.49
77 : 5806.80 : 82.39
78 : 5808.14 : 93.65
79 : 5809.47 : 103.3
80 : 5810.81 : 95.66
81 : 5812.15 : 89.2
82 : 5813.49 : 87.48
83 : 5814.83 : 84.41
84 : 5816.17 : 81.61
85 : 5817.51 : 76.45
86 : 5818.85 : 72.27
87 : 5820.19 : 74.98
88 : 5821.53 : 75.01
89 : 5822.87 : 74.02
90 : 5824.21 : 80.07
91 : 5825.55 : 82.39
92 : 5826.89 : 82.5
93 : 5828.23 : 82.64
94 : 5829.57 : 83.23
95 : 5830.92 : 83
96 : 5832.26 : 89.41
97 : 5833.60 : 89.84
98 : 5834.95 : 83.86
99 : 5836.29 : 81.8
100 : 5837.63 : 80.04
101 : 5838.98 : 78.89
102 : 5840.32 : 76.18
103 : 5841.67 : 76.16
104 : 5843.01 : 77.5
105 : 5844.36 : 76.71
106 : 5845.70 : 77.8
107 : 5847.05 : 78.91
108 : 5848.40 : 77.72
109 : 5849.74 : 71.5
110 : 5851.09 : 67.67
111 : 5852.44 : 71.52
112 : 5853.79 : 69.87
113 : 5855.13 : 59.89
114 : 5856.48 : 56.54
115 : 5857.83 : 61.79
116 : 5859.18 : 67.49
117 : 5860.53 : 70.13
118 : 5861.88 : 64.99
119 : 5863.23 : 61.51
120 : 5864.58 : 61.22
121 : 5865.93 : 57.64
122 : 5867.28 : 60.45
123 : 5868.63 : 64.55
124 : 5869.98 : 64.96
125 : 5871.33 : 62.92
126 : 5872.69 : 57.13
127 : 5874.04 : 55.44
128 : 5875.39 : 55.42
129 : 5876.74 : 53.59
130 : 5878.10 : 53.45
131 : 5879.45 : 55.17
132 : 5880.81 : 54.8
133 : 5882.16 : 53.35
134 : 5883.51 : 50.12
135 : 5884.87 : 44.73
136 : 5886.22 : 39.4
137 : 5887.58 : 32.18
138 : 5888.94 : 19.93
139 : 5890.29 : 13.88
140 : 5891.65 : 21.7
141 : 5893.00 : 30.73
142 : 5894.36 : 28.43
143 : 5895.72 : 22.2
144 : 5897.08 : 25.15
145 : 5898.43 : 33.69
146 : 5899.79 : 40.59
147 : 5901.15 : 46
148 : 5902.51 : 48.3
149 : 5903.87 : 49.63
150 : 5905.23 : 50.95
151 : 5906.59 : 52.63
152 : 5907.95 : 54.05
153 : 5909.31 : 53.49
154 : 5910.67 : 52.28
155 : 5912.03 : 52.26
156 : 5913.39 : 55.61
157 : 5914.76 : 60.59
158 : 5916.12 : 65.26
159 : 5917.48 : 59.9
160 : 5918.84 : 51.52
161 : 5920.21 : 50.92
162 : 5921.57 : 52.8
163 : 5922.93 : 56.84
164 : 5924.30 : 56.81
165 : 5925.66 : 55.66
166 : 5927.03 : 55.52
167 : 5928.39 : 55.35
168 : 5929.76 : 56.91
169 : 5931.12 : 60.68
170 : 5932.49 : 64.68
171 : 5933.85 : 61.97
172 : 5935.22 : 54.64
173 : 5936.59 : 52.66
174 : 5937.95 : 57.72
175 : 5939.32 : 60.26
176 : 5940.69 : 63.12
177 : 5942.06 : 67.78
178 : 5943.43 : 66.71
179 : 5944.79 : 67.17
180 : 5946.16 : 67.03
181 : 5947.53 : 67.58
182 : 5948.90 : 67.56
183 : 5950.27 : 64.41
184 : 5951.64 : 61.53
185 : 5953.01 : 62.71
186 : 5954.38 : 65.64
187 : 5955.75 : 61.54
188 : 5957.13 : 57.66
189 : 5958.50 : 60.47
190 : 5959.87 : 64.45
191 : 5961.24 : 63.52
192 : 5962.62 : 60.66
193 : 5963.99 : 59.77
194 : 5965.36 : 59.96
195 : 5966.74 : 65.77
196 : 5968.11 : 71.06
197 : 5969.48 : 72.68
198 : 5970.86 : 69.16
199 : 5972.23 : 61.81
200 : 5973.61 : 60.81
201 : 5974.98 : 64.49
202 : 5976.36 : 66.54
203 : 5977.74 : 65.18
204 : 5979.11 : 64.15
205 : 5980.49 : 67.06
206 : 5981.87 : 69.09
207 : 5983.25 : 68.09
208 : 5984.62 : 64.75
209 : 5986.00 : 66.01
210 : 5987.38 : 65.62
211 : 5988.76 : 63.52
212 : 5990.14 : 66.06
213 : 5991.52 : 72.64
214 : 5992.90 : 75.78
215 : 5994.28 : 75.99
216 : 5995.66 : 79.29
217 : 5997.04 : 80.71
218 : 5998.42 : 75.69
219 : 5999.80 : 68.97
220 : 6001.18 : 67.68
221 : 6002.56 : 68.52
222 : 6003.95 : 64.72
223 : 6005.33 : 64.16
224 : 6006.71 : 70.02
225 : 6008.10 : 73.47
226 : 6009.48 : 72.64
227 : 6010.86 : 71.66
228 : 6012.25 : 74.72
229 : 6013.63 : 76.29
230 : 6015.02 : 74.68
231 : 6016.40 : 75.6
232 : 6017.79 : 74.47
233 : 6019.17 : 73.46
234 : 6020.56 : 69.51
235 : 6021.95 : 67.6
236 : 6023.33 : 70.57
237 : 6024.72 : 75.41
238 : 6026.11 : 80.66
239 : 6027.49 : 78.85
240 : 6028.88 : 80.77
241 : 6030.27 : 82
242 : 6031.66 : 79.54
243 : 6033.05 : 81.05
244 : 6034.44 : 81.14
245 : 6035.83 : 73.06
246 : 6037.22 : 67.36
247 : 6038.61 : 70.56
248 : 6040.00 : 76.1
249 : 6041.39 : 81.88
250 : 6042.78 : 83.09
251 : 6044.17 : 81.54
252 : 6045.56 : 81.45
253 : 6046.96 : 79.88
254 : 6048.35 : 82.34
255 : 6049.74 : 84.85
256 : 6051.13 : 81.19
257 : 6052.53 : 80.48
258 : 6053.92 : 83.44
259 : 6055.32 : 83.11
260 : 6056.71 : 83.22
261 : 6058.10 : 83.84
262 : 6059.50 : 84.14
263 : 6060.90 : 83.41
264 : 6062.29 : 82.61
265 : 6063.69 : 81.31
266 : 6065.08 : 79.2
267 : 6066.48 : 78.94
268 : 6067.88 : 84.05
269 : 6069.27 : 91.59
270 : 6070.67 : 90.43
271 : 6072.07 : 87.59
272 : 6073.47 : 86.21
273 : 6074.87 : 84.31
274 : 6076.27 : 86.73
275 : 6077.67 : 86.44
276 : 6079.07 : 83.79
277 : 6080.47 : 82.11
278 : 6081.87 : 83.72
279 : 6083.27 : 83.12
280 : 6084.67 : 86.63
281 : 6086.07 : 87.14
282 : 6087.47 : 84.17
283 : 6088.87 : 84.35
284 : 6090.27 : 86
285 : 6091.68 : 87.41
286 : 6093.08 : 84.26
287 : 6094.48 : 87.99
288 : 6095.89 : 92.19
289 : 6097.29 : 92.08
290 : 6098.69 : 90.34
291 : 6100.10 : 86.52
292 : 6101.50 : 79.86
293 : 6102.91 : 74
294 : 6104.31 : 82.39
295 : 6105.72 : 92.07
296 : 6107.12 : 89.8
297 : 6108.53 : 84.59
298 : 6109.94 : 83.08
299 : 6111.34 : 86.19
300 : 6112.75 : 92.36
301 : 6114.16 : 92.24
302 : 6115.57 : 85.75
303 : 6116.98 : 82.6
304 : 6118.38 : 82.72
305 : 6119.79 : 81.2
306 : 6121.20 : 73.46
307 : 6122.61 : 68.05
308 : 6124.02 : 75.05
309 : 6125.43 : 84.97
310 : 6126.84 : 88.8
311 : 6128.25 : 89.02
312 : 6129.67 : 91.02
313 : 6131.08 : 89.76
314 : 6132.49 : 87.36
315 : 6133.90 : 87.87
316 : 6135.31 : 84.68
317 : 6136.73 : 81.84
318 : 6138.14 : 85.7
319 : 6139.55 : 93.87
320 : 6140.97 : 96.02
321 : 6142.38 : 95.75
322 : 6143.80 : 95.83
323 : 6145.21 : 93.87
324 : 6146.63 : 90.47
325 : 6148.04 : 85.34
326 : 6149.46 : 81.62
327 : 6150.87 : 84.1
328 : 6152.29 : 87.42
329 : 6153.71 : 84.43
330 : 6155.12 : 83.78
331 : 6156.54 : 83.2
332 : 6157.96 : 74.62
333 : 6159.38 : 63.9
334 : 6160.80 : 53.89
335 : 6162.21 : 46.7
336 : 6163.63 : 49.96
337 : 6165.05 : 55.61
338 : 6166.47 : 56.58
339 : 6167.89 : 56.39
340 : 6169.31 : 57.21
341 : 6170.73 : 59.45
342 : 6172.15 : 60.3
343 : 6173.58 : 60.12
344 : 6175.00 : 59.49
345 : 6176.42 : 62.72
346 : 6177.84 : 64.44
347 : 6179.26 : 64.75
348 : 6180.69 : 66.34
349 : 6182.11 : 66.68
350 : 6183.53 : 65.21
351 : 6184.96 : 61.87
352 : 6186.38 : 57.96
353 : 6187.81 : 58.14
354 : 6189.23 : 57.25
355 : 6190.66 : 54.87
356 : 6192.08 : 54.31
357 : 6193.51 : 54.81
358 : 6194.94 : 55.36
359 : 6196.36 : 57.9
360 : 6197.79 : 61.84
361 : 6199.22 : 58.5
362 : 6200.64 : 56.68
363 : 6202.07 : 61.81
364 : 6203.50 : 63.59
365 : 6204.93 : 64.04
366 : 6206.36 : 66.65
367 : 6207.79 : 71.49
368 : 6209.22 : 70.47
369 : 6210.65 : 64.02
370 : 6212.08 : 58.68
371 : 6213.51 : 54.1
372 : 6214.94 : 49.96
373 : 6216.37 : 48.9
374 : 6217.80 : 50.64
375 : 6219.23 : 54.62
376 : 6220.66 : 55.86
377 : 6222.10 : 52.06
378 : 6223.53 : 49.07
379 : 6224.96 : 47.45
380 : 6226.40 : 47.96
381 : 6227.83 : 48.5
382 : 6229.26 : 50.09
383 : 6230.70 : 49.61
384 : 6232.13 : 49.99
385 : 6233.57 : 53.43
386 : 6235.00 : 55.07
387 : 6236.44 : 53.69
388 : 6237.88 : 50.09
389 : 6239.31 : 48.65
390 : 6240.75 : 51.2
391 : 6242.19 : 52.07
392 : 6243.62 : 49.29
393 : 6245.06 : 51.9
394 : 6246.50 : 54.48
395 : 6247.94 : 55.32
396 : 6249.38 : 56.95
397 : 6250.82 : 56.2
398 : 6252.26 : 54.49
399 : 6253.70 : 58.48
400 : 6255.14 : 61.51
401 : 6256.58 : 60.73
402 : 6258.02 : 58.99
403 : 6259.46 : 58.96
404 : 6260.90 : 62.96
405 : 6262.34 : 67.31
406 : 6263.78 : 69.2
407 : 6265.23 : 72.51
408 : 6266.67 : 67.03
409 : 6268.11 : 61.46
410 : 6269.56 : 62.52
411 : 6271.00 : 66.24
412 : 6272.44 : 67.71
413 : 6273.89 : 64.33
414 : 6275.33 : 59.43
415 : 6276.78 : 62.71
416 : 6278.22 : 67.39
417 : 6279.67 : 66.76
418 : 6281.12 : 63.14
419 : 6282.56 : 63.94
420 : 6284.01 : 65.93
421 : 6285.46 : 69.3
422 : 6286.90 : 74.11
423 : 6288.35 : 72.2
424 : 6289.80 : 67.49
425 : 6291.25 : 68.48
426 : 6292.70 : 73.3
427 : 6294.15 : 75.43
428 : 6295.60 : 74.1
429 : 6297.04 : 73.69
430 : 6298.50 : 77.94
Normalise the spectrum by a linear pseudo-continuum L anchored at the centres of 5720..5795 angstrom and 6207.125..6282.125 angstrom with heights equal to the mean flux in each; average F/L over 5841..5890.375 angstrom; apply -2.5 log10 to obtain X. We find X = 0.26 mag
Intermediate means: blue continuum 81.4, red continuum 57.6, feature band 59.9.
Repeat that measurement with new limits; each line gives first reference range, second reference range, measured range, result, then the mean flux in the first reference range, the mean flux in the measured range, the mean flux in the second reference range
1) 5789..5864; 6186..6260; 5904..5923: 0.34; 80.6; 54.7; 55.7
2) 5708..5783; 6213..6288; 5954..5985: 0.09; 80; 64.5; 57.9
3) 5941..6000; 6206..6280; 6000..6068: -0.19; 66.6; 77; 57.6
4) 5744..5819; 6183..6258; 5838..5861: 0.12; 84.6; 71.6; 55.9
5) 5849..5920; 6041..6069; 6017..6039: 0.03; 51.7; 75.4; 82.4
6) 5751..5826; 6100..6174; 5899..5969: 0.37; 84.3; 58.7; 79.5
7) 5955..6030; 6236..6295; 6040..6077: -0.23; 69.2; 83.4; 62.1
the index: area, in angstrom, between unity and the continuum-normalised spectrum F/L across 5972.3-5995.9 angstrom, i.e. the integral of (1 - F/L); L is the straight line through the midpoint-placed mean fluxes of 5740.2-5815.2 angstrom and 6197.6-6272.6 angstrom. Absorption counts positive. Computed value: 1.6 angstrom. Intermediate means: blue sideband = 84.7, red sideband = 57.4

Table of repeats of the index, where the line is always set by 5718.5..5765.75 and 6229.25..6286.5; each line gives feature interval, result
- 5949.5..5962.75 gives 1.69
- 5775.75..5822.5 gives -4.95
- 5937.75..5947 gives 0.95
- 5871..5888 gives 5.28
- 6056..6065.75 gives -2.21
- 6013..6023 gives -0.57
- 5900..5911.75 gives 3.67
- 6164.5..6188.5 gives 0.72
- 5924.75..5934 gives 1.80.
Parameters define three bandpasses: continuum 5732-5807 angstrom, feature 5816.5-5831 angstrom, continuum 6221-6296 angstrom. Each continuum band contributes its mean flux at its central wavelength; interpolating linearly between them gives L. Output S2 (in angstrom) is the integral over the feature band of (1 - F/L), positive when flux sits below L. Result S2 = 0.38 angstrom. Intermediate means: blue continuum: 83.4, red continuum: 60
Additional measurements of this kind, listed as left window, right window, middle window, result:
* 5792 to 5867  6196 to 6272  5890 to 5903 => 7.6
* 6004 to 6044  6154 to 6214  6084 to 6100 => -4.2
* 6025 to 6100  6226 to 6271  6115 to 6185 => -4.7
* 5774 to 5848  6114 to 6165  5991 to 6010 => 2.4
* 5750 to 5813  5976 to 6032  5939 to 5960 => 3.1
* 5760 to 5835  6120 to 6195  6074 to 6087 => -1.7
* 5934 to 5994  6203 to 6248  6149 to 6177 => -4.5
